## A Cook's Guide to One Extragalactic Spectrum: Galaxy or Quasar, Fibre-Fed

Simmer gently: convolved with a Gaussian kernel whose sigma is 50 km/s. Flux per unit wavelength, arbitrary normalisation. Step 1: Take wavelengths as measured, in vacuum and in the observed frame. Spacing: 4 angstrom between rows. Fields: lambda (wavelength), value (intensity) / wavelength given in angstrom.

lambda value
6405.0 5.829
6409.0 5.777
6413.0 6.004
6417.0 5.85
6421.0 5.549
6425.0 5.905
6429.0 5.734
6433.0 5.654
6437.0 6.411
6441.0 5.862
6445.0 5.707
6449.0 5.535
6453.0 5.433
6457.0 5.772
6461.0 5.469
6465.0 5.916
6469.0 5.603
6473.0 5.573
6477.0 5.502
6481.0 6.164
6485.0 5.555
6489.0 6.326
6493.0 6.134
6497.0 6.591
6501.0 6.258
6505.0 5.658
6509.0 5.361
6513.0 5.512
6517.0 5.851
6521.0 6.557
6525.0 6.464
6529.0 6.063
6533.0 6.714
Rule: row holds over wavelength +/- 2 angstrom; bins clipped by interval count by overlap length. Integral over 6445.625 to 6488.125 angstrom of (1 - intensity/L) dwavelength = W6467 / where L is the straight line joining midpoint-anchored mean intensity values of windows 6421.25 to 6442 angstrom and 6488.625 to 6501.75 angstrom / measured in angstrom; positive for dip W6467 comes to 3.2 angstrom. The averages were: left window 5.88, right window 6.33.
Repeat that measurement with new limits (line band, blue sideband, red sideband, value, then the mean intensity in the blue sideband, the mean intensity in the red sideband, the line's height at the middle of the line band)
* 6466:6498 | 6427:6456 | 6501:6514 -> -1.3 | 5.76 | 5.63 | 5.68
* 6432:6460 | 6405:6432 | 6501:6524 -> 0.3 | 5.8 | 5.86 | 5.82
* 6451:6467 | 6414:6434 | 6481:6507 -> 0.7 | 5.76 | 6.09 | 5.92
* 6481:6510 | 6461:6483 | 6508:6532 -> -0.7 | 5.73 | 6.02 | 5.87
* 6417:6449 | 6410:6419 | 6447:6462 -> -0.4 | 5.91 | 5.56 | 5.75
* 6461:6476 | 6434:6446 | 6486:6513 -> 0.8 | 5.99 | 6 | 5.99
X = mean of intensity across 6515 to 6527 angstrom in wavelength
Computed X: 6.29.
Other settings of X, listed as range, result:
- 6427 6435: 5.69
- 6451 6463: 5.56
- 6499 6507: 5.96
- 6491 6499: 6.36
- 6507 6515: 5.44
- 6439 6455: 5.63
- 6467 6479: 5.56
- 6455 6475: 5.67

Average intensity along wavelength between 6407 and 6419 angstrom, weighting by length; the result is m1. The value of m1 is 5.88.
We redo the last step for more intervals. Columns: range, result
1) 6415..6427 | 5.77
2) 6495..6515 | 5.88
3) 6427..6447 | 5.87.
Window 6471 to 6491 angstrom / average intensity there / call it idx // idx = 5.82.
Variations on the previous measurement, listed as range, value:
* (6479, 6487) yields 5.86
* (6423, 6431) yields 5.82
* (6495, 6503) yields 6.42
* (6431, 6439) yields 6.03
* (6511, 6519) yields 5.68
